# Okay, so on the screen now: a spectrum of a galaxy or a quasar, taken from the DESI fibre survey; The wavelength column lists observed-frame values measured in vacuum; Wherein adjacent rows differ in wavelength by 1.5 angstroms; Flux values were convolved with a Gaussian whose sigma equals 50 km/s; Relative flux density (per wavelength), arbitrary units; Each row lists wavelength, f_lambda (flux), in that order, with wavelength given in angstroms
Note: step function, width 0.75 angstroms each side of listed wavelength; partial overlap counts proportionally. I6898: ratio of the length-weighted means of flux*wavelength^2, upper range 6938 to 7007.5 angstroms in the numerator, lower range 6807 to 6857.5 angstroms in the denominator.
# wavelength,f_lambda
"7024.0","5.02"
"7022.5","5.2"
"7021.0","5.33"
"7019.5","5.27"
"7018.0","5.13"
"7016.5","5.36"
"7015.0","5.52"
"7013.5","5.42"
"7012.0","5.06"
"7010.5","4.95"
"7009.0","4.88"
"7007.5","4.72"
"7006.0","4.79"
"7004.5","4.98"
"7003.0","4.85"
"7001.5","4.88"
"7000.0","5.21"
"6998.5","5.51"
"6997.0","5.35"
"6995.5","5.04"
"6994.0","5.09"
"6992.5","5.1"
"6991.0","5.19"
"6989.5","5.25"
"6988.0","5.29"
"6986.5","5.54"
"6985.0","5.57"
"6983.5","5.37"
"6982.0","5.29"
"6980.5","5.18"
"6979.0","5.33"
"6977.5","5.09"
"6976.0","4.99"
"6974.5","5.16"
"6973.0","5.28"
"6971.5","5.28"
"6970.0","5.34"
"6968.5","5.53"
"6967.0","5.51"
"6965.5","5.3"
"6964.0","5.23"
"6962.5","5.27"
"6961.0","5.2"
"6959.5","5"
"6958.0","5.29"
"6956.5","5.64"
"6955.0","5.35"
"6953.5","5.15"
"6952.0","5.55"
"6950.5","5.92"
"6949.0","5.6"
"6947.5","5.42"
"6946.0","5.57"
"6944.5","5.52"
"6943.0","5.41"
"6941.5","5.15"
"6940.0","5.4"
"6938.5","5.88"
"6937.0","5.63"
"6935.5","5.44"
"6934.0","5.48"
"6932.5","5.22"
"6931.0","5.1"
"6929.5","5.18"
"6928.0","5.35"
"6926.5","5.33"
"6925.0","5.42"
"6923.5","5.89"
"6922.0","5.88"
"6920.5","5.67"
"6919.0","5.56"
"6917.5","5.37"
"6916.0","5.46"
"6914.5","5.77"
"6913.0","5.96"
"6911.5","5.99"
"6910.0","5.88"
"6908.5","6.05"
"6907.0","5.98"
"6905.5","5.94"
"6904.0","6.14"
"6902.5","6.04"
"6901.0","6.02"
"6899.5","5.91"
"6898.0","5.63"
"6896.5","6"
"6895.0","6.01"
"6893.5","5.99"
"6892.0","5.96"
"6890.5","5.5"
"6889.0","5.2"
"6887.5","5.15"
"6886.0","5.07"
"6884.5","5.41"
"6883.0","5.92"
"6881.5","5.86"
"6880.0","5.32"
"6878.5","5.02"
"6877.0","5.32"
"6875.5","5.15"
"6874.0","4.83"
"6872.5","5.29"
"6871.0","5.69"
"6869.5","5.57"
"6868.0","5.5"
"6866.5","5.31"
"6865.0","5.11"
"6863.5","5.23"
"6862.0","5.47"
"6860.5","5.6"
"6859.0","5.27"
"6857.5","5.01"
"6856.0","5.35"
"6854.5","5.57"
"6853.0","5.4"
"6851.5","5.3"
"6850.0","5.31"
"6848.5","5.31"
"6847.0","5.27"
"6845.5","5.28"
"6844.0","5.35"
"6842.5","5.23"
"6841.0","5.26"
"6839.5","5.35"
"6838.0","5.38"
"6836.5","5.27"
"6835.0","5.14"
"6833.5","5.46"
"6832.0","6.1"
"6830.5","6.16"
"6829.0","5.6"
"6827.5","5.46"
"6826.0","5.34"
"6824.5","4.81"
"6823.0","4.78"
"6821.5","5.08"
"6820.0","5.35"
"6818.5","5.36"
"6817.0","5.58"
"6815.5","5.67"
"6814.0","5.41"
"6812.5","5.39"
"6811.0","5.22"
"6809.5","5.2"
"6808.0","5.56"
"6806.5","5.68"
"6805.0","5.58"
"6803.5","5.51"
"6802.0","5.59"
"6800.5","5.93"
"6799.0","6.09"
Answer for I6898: 1.0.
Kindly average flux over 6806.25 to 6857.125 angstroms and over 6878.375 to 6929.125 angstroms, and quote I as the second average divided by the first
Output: 1.06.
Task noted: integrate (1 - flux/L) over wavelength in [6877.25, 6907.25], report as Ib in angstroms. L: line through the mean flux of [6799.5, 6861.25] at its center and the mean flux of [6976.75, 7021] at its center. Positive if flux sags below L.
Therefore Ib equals -2.1 angstroms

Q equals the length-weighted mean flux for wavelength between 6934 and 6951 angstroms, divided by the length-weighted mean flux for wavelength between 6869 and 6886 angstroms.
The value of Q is 1.03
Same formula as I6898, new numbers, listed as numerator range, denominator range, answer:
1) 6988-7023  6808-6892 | 1.00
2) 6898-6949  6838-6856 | 1.08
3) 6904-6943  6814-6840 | 1.07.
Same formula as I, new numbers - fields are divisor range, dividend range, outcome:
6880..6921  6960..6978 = 0.92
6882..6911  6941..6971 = 0.93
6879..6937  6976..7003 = 0.93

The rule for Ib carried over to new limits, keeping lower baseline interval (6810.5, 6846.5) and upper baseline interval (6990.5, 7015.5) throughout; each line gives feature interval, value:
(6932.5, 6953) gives -1.3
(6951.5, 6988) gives -1.2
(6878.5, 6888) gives -0.3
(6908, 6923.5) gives -1.6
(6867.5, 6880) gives 0.0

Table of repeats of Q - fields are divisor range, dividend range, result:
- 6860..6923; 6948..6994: 0.95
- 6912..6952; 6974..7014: 0.93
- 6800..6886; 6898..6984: 1.02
